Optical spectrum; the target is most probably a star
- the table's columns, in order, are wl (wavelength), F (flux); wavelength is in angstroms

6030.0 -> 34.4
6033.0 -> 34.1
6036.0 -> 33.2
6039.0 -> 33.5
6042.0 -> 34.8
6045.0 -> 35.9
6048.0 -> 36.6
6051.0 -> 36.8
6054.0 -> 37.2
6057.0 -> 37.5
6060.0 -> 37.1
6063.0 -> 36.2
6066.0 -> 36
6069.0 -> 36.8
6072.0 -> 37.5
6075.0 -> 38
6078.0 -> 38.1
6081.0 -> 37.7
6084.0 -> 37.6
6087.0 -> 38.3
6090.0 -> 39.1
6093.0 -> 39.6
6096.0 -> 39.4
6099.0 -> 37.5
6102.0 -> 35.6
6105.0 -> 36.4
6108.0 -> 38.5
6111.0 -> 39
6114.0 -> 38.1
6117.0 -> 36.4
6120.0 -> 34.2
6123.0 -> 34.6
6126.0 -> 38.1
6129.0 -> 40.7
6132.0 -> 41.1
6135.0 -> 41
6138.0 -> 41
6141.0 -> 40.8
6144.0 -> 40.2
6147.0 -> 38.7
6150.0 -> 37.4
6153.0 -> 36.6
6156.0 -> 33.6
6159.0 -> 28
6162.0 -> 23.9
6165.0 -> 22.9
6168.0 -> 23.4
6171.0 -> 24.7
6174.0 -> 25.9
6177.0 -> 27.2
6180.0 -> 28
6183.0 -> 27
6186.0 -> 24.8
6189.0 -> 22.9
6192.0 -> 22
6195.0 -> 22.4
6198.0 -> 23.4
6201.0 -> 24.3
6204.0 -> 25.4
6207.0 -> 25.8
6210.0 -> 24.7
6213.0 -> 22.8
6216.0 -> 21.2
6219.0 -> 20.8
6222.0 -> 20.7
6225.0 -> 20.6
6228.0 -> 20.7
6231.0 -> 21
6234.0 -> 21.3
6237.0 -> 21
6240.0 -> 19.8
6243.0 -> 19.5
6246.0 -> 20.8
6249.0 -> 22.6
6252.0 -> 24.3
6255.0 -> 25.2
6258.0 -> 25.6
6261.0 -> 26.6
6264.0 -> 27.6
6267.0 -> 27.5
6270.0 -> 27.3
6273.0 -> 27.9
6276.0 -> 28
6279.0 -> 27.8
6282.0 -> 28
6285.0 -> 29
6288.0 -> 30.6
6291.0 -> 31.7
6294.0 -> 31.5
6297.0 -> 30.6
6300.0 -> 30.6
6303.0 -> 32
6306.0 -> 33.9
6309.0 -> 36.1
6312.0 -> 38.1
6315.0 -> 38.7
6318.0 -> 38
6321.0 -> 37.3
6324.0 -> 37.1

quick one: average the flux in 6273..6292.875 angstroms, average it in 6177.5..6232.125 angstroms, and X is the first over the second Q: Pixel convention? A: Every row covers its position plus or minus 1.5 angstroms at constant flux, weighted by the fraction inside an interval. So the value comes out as 1.25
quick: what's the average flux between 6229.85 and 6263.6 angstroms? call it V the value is 22.7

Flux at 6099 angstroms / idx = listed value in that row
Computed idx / 37.5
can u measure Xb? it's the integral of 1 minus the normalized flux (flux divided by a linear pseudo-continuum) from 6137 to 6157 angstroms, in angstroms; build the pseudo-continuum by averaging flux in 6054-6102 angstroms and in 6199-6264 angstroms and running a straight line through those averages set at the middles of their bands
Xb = -4.8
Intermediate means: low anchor 37.7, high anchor 22.7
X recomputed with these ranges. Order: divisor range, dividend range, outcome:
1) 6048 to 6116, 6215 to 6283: 0.63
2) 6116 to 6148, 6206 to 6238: 0.56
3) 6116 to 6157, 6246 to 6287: 0.69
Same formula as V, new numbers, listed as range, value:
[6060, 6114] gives 37.7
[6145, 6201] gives 27.4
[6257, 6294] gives 28.3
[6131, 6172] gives 33.8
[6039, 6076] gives 36.6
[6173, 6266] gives 23.4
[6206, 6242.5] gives 21.6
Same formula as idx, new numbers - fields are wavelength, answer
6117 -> 36.4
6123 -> 34.6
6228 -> 20.7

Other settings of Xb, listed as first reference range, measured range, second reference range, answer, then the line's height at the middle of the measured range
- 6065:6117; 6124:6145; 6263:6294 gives -2.7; 35.7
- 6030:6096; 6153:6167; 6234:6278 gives 1.2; 30.6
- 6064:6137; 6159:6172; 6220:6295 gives 3.3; 32.6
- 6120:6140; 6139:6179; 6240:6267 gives 5.2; 35.5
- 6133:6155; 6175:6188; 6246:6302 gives 3.4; 36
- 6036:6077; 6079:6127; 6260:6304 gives -3.6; 34.9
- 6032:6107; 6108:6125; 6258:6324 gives -0.5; 35.7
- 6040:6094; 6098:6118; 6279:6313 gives -0.6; 36.2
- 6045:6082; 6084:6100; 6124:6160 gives -0.5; 37.5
